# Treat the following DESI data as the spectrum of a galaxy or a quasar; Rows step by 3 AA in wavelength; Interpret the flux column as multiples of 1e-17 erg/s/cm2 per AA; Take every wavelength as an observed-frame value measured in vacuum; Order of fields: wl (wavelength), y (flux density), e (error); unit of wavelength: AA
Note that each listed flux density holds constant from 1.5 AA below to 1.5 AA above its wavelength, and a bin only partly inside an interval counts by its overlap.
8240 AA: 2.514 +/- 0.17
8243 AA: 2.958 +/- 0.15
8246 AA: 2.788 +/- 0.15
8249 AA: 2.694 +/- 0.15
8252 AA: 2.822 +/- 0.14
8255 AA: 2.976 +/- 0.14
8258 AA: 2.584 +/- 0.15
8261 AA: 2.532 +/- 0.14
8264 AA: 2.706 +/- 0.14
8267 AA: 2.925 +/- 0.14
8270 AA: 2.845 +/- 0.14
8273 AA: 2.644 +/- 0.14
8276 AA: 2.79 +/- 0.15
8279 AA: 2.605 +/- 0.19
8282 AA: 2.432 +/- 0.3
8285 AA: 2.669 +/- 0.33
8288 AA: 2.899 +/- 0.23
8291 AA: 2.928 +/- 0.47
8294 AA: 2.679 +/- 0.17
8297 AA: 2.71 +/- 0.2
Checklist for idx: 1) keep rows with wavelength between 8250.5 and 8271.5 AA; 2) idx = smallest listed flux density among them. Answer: 2.532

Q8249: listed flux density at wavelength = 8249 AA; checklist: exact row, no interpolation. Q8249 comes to 2.694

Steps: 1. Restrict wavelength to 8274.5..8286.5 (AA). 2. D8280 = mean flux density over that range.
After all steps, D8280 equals 2.62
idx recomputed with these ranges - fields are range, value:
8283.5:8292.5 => 2.669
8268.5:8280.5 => 2.605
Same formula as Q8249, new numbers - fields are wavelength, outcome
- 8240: 2.514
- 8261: 2.532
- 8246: 2.788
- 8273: 2.644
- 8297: 2.71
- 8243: 2.958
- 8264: 2.706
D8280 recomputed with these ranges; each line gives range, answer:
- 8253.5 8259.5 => 2.78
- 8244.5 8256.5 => 2.82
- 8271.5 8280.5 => 2.68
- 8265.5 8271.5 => 2.88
